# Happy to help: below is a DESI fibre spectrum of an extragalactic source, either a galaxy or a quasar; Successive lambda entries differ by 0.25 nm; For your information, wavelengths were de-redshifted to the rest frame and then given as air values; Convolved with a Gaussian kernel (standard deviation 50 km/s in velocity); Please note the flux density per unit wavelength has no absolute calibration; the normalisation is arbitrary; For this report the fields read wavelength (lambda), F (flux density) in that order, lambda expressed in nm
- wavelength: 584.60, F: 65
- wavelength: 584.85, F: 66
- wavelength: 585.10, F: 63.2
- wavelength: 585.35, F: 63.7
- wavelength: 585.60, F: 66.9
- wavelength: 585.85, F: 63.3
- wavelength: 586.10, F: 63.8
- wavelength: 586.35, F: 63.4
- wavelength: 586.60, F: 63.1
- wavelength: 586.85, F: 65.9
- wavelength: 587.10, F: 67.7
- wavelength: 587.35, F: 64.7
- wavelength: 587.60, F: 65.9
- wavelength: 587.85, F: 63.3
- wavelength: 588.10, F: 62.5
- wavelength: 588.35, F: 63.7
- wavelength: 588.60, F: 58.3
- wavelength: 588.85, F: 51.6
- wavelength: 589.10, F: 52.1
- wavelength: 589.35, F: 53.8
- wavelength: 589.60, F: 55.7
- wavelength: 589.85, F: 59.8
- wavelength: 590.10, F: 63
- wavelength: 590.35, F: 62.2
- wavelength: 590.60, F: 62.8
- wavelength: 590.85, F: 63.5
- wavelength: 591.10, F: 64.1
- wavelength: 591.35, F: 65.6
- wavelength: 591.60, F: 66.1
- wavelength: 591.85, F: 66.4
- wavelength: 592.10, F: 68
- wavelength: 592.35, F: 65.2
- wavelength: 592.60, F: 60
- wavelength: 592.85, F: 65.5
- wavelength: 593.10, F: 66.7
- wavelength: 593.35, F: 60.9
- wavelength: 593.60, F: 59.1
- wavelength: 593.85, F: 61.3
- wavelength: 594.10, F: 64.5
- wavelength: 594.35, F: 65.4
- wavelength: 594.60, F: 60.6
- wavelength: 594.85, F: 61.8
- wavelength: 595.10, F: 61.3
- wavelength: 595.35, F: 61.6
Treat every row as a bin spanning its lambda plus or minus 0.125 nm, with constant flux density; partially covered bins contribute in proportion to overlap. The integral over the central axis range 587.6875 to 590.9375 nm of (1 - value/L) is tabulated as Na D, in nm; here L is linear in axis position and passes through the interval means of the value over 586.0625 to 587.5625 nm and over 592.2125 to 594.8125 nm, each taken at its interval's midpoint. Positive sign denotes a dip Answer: 0.239 nm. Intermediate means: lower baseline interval 64.9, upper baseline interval 62.9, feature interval 59.4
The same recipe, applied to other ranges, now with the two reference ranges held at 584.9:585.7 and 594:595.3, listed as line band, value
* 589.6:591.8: 0.01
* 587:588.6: 0.00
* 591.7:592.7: -0.03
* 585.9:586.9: 0.01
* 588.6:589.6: 0.16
